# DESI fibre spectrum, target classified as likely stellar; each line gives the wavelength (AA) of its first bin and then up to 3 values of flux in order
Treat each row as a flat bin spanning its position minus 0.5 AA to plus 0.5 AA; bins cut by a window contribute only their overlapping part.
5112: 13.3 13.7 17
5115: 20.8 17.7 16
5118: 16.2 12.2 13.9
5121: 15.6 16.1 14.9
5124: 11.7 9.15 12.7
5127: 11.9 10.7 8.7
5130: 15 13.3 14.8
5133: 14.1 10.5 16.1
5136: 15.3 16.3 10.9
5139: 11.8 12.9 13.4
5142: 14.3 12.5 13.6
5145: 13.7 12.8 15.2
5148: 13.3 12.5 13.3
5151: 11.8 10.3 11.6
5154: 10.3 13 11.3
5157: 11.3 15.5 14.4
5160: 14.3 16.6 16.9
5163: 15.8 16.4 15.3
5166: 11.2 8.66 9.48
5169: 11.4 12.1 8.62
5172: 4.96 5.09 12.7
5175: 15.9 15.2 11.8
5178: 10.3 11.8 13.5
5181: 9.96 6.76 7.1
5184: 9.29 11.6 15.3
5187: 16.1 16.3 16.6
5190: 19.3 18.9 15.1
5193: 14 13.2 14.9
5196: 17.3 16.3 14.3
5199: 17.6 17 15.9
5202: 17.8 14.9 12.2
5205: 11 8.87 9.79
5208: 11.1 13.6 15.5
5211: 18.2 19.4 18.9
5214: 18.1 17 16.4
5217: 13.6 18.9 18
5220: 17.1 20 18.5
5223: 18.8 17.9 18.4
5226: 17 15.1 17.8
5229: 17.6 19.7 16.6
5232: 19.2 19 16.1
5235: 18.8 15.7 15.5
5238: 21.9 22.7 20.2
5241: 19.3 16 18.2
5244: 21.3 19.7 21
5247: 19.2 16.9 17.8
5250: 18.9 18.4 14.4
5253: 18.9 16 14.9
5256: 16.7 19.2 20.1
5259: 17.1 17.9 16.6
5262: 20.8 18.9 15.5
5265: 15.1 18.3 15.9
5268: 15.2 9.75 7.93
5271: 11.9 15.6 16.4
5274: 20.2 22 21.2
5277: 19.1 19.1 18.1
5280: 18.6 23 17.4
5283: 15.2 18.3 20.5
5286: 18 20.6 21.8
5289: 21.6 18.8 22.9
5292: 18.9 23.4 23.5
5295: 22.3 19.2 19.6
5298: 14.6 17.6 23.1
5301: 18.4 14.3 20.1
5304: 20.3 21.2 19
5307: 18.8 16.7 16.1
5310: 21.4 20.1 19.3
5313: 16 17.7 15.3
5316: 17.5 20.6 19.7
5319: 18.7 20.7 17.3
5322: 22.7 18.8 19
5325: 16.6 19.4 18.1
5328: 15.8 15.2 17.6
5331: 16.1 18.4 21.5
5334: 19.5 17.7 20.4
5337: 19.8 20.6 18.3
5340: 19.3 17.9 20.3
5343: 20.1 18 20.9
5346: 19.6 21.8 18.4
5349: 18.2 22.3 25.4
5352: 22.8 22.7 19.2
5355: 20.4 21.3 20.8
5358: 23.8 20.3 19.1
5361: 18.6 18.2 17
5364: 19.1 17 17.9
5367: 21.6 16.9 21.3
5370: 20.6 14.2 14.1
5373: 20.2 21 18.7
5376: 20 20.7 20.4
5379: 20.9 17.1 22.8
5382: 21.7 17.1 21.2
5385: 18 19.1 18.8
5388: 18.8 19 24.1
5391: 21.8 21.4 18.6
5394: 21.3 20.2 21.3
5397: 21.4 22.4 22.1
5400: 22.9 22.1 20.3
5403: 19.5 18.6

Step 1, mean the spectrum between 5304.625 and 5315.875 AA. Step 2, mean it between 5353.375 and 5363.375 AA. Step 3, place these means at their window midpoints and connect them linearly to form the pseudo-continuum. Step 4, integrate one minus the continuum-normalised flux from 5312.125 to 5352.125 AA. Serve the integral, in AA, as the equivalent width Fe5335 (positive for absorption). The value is -0.1 AA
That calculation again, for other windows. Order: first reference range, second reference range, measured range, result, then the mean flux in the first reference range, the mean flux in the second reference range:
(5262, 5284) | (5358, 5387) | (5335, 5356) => -1.91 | 17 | 19.2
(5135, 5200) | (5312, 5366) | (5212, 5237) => -4.08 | 13.2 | 19.3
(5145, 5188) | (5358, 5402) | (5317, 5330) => -0.53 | 12.2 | 19.8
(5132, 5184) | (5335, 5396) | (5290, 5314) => -2.49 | 12.4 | 19.8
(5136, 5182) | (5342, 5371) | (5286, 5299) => -2.08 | 12.5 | 20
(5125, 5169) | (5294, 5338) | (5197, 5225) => -1.42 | 13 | 18.7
